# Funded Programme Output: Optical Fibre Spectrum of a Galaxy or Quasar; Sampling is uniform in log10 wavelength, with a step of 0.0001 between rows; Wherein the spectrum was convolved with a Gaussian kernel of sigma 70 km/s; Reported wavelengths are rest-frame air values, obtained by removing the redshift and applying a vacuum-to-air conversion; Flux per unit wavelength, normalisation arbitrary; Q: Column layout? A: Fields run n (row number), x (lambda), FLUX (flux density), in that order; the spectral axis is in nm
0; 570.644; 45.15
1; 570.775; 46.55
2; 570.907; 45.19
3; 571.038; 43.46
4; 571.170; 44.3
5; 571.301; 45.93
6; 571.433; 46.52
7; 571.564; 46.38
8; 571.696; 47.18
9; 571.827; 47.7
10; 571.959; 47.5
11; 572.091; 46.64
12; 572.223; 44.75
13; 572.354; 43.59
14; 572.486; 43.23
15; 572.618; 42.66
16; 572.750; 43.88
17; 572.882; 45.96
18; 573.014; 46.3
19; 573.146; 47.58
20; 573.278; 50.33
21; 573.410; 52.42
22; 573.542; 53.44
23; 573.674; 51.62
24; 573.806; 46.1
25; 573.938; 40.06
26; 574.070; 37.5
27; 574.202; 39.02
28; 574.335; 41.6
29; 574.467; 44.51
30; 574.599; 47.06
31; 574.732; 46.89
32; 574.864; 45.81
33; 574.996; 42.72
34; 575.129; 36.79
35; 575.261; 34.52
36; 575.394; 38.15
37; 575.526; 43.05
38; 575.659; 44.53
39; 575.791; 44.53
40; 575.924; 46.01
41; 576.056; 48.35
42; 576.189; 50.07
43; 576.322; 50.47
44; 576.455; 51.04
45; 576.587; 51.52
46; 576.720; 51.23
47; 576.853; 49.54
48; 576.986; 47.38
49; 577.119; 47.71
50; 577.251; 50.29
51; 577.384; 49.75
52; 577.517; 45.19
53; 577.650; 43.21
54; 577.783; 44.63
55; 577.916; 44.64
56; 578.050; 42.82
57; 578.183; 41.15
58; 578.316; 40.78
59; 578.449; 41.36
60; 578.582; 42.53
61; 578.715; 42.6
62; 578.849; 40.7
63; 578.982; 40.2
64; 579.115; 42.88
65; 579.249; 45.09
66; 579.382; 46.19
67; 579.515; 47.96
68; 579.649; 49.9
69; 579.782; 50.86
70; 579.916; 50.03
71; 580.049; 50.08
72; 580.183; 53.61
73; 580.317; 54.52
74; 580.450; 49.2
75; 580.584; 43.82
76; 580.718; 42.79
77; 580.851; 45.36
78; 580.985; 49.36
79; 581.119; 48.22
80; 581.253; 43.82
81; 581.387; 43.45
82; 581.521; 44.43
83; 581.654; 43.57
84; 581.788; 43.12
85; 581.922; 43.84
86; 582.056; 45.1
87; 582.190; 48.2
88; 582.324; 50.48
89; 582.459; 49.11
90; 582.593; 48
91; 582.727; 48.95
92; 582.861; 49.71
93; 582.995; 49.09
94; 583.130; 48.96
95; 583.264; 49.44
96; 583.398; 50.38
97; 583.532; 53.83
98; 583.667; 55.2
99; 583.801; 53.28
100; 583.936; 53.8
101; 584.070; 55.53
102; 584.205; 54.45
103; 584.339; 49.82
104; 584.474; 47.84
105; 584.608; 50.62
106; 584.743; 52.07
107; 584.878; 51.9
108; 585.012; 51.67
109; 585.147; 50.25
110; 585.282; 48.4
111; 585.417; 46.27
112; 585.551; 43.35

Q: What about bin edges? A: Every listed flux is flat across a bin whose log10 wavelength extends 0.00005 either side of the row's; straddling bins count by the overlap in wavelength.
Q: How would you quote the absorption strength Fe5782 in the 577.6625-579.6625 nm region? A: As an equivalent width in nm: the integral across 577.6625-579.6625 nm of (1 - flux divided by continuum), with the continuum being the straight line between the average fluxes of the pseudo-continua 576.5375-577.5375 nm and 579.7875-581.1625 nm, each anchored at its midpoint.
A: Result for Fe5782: 0.23 nm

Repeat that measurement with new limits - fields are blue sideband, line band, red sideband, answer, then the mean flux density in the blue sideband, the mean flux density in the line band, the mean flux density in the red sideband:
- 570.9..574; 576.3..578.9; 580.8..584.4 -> 0.10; 46.4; 45.9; 48.8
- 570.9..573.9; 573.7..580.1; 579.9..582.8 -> 0.26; 46.6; 45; 47.2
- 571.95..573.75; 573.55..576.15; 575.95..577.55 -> 0.26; 47.1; 43.4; 49.4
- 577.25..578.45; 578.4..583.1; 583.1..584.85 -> 0.13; 44.2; 46.6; 52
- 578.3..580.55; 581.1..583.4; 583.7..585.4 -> 0.11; 46.5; 47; 51.5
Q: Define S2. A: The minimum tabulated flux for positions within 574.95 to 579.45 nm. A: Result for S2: 34.52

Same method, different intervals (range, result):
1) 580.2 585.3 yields 42.79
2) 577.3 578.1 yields 42.82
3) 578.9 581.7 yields 40.2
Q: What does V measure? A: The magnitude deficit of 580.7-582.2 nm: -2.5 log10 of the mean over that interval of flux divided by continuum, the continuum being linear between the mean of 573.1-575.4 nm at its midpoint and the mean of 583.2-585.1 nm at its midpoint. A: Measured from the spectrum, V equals 0.11 mag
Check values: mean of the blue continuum 44.4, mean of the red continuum 52.1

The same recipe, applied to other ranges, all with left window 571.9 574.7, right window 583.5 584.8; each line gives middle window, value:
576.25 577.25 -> -0.047 mag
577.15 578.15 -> 0.061 mag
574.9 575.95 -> 0.140 mag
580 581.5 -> 0.064 mag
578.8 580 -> 0.076 mag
